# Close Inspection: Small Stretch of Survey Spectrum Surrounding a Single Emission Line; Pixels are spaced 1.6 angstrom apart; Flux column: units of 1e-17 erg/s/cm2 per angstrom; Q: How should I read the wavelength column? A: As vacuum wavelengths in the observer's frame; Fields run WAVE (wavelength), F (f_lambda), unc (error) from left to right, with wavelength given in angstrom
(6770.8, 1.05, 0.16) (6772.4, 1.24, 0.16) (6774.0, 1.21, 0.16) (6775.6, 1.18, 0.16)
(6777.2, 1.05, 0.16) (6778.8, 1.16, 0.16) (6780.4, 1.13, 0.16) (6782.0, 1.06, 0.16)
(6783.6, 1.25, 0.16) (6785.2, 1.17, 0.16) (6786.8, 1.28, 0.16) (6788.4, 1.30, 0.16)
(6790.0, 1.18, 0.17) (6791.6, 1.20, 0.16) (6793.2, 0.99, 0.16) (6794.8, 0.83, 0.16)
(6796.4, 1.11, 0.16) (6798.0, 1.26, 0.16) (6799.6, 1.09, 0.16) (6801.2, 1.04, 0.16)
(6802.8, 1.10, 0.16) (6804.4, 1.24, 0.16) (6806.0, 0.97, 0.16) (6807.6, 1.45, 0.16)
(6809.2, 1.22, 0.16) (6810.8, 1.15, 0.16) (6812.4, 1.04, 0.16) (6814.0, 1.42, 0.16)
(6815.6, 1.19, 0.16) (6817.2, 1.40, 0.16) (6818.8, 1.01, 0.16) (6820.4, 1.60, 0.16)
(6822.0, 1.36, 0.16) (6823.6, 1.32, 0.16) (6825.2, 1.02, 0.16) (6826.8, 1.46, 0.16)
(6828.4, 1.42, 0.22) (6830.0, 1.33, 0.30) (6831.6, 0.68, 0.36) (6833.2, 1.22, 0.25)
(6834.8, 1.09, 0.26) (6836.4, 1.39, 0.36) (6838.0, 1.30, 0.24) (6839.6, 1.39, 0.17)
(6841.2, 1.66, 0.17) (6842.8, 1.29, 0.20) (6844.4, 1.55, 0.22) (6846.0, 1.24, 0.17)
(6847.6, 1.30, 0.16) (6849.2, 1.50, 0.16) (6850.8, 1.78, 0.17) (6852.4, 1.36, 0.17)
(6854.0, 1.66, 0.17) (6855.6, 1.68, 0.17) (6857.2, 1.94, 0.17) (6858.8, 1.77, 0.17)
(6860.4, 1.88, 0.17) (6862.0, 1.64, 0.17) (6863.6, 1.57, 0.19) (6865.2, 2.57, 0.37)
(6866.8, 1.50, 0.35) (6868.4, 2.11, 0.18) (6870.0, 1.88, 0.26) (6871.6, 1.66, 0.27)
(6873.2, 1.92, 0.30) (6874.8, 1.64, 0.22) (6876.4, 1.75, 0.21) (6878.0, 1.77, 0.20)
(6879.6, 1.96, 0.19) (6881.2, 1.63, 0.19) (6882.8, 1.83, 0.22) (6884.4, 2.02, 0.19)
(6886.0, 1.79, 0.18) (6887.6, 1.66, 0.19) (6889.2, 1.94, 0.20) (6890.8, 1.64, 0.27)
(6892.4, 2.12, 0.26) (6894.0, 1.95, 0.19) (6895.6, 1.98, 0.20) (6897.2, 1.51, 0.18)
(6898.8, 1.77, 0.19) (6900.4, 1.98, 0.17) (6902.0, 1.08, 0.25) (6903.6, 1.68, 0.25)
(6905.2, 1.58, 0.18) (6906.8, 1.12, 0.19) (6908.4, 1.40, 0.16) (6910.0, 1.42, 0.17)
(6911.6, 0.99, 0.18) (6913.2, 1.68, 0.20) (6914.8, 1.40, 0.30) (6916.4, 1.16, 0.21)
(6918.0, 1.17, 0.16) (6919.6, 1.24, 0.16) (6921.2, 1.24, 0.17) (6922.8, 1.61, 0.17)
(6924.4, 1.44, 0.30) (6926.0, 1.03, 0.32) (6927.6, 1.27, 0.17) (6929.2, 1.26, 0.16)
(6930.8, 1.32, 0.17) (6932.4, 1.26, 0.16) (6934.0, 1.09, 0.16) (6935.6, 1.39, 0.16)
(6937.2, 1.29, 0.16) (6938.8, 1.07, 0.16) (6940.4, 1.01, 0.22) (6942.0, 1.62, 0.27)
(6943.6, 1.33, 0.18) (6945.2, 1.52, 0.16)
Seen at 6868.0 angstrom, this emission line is Mg II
